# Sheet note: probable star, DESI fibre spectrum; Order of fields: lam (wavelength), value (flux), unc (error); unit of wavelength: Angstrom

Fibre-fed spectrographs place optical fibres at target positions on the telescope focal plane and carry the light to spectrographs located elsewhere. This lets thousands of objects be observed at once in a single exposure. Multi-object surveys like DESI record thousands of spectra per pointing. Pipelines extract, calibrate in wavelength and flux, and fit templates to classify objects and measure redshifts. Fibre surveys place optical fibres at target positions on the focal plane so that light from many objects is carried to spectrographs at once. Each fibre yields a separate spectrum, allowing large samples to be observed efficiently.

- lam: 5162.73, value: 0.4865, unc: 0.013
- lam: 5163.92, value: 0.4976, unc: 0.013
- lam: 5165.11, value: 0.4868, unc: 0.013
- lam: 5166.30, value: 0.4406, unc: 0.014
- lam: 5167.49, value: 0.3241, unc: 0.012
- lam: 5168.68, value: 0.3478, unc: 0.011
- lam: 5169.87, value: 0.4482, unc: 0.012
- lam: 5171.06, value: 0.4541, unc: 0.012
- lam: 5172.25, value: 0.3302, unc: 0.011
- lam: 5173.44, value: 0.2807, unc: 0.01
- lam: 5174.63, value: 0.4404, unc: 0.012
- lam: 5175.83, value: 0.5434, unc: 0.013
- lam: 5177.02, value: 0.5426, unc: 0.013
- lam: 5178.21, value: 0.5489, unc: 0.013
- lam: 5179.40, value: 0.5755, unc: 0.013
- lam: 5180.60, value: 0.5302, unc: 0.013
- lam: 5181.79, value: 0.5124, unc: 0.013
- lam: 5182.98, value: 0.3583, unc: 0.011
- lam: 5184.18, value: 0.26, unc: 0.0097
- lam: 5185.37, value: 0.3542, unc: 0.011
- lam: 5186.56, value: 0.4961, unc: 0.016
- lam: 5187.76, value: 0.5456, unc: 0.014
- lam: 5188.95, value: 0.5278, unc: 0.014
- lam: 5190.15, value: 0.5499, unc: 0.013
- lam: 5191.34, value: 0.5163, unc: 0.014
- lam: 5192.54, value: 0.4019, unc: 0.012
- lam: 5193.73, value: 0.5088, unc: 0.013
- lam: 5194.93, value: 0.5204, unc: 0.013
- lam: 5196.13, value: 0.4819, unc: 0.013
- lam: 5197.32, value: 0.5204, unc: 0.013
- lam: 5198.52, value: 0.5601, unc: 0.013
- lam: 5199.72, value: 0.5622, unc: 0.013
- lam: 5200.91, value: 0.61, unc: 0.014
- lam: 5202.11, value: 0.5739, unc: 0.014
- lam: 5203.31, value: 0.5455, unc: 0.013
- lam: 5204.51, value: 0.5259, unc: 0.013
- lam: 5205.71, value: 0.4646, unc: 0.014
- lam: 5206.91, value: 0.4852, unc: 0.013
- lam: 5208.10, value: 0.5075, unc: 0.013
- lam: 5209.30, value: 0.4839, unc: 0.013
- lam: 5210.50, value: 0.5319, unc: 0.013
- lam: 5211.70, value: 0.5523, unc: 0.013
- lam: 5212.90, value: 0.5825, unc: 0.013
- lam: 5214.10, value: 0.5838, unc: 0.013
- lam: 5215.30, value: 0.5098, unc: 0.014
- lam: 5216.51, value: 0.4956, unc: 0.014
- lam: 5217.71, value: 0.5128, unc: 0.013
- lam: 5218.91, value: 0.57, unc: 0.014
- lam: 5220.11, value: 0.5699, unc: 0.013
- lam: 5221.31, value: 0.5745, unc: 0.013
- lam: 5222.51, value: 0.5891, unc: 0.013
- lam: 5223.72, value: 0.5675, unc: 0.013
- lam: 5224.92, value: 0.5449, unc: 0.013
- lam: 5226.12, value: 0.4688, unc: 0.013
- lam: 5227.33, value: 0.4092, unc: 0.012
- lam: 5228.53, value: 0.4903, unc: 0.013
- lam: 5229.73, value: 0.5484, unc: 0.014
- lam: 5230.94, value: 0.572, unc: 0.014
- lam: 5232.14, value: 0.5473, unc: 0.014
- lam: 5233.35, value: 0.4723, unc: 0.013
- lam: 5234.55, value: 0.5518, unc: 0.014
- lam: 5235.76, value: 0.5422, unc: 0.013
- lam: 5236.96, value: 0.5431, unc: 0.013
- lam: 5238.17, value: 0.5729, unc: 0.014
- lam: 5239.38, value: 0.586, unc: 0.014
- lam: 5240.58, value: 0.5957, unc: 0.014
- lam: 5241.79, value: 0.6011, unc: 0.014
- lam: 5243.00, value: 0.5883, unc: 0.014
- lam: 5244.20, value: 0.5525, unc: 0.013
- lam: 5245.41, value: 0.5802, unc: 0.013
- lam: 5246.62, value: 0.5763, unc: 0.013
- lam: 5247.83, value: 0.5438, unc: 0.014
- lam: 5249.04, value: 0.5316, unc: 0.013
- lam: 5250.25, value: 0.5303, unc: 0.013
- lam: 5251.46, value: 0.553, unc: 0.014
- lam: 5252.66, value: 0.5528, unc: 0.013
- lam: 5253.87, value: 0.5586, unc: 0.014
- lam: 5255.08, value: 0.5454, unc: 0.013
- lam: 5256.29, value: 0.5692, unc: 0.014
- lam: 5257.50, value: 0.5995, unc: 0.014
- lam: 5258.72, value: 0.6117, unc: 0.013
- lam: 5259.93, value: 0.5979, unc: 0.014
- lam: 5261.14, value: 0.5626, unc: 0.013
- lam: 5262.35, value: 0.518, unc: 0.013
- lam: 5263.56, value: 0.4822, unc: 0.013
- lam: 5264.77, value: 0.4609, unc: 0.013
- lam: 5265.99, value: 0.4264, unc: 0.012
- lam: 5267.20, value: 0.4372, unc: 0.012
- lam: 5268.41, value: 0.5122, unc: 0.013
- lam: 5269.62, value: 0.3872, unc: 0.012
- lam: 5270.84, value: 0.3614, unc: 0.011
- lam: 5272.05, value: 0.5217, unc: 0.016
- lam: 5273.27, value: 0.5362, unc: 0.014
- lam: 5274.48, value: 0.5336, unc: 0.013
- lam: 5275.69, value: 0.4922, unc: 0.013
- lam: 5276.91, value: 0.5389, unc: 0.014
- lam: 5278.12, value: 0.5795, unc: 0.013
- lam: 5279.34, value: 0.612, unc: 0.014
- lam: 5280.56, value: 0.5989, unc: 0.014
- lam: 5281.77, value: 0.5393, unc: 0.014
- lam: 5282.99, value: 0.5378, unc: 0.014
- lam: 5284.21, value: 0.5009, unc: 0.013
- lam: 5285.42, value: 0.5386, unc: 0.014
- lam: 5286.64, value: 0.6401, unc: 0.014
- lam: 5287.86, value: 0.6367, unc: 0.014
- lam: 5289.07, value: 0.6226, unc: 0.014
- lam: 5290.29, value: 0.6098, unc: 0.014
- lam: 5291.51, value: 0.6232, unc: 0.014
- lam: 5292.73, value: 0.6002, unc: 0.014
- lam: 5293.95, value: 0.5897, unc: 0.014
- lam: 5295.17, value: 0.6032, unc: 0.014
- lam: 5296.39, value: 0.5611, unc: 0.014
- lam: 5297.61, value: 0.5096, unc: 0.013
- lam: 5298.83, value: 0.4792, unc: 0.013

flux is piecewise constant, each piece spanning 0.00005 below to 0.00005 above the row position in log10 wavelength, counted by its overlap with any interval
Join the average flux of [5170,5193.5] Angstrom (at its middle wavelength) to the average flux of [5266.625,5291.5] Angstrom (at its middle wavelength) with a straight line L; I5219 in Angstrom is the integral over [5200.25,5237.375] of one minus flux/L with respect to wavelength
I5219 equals -3.2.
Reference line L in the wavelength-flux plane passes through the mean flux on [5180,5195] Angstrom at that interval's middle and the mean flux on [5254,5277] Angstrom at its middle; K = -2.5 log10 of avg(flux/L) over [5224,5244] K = -0.101 mag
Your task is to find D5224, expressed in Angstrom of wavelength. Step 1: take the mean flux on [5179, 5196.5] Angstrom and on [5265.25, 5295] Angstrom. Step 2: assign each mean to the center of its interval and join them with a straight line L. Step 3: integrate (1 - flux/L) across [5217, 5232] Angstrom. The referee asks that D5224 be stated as -1.0 Angstrom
